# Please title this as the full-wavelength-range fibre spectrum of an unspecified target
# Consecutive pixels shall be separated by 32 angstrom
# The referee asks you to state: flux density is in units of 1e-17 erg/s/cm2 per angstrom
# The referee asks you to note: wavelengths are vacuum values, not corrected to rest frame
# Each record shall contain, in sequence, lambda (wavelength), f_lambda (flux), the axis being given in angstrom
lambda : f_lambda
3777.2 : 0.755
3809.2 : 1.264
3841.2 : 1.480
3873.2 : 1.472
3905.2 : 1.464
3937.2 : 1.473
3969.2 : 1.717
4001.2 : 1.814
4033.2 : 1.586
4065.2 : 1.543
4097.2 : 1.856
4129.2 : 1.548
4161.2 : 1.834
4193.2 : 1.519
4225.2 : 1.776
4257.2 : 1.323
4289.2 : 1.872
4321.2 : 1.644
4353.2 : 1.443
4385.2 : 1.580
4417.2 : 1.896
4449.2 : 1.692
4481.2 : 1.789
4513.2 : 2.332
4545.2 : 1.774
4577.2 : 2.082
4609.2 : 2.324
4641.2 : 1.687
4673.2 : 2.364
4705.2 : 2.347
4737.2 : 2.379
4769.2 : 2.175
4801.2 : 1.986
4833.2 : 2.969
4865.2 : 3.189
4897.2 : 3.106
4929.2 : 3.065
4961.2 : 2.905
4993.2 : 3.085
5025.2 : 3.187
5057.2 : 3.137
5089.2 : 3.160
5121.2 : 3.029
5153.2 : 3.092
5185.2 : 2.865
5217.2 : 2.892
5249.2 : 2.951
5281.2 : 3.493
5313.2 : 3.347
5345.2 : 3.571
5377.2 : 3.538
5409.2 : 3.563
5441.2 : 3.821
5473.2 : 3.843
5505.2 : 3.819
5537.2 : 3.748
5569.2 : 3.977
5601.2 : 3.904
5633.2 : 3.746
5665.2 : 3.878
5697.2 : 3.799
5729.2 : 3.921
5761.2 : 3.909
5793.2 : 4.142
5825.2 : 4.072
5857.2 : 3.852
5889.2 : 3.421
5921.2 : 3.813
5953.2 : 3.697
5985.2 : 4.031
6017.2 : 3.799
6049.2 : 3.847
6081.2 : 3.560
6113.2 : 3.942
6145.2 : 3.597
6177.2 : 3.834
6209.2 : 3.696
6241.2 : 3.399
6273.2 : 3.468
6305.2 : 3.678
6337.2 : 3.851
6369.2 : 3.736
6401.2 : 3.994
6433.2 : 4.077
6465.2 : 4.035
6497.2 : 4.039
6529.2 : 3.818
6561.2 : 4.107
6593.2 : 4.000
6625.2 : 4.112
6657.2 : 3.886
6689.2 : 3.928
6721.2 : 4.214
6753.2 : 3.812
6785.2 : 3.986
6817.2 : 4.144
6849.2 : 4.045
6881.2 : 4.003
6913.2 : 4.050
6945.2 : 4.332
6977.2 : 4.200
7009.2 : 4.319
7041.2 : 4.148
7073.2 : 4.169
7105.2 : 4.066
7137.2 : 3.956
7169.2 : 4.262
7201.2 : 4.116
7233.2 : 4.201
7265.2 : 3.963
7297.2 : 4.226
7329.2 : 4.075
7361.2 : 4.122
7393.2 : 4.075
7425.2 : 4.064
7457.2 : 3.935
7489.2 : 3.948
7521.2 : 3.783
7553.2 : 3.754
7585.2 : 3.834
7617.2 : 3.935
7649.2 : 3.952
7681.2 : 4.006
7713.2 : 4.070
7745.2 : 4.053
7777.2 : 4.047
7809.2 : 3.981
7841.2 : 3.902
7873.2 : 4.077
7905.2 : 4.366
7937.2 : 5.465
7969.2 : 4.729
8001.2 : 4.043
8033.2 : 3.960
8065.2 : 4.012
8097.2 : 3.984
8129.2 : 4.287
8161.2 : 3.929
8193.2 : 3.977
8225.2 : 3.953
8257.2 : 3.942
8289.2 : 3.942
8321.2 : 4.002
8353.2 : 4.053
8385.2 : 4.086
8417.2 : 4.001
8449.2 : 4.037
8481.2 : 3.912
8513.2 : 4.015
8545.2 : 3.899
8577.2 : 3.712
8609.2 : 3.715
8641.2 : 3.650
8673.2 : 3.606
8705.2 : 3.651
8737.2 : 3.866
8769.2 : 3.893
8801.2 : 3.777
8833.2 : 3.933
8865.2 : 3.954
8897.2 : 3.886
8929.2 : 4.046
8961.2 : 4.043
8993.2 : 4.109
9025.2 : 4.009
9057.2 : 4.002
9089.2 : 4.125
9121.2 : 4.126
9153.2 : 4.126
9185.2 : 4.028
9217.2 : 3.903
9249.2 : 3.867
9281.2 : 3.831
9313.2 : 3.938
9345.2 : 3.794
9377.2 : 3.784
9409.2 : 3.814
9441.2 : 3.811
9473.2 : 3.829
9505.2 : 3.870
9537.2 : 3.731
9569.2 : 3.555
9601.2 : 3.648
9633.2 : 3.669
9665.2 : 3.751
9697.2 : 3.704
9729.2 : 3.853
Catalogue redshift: 0.208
